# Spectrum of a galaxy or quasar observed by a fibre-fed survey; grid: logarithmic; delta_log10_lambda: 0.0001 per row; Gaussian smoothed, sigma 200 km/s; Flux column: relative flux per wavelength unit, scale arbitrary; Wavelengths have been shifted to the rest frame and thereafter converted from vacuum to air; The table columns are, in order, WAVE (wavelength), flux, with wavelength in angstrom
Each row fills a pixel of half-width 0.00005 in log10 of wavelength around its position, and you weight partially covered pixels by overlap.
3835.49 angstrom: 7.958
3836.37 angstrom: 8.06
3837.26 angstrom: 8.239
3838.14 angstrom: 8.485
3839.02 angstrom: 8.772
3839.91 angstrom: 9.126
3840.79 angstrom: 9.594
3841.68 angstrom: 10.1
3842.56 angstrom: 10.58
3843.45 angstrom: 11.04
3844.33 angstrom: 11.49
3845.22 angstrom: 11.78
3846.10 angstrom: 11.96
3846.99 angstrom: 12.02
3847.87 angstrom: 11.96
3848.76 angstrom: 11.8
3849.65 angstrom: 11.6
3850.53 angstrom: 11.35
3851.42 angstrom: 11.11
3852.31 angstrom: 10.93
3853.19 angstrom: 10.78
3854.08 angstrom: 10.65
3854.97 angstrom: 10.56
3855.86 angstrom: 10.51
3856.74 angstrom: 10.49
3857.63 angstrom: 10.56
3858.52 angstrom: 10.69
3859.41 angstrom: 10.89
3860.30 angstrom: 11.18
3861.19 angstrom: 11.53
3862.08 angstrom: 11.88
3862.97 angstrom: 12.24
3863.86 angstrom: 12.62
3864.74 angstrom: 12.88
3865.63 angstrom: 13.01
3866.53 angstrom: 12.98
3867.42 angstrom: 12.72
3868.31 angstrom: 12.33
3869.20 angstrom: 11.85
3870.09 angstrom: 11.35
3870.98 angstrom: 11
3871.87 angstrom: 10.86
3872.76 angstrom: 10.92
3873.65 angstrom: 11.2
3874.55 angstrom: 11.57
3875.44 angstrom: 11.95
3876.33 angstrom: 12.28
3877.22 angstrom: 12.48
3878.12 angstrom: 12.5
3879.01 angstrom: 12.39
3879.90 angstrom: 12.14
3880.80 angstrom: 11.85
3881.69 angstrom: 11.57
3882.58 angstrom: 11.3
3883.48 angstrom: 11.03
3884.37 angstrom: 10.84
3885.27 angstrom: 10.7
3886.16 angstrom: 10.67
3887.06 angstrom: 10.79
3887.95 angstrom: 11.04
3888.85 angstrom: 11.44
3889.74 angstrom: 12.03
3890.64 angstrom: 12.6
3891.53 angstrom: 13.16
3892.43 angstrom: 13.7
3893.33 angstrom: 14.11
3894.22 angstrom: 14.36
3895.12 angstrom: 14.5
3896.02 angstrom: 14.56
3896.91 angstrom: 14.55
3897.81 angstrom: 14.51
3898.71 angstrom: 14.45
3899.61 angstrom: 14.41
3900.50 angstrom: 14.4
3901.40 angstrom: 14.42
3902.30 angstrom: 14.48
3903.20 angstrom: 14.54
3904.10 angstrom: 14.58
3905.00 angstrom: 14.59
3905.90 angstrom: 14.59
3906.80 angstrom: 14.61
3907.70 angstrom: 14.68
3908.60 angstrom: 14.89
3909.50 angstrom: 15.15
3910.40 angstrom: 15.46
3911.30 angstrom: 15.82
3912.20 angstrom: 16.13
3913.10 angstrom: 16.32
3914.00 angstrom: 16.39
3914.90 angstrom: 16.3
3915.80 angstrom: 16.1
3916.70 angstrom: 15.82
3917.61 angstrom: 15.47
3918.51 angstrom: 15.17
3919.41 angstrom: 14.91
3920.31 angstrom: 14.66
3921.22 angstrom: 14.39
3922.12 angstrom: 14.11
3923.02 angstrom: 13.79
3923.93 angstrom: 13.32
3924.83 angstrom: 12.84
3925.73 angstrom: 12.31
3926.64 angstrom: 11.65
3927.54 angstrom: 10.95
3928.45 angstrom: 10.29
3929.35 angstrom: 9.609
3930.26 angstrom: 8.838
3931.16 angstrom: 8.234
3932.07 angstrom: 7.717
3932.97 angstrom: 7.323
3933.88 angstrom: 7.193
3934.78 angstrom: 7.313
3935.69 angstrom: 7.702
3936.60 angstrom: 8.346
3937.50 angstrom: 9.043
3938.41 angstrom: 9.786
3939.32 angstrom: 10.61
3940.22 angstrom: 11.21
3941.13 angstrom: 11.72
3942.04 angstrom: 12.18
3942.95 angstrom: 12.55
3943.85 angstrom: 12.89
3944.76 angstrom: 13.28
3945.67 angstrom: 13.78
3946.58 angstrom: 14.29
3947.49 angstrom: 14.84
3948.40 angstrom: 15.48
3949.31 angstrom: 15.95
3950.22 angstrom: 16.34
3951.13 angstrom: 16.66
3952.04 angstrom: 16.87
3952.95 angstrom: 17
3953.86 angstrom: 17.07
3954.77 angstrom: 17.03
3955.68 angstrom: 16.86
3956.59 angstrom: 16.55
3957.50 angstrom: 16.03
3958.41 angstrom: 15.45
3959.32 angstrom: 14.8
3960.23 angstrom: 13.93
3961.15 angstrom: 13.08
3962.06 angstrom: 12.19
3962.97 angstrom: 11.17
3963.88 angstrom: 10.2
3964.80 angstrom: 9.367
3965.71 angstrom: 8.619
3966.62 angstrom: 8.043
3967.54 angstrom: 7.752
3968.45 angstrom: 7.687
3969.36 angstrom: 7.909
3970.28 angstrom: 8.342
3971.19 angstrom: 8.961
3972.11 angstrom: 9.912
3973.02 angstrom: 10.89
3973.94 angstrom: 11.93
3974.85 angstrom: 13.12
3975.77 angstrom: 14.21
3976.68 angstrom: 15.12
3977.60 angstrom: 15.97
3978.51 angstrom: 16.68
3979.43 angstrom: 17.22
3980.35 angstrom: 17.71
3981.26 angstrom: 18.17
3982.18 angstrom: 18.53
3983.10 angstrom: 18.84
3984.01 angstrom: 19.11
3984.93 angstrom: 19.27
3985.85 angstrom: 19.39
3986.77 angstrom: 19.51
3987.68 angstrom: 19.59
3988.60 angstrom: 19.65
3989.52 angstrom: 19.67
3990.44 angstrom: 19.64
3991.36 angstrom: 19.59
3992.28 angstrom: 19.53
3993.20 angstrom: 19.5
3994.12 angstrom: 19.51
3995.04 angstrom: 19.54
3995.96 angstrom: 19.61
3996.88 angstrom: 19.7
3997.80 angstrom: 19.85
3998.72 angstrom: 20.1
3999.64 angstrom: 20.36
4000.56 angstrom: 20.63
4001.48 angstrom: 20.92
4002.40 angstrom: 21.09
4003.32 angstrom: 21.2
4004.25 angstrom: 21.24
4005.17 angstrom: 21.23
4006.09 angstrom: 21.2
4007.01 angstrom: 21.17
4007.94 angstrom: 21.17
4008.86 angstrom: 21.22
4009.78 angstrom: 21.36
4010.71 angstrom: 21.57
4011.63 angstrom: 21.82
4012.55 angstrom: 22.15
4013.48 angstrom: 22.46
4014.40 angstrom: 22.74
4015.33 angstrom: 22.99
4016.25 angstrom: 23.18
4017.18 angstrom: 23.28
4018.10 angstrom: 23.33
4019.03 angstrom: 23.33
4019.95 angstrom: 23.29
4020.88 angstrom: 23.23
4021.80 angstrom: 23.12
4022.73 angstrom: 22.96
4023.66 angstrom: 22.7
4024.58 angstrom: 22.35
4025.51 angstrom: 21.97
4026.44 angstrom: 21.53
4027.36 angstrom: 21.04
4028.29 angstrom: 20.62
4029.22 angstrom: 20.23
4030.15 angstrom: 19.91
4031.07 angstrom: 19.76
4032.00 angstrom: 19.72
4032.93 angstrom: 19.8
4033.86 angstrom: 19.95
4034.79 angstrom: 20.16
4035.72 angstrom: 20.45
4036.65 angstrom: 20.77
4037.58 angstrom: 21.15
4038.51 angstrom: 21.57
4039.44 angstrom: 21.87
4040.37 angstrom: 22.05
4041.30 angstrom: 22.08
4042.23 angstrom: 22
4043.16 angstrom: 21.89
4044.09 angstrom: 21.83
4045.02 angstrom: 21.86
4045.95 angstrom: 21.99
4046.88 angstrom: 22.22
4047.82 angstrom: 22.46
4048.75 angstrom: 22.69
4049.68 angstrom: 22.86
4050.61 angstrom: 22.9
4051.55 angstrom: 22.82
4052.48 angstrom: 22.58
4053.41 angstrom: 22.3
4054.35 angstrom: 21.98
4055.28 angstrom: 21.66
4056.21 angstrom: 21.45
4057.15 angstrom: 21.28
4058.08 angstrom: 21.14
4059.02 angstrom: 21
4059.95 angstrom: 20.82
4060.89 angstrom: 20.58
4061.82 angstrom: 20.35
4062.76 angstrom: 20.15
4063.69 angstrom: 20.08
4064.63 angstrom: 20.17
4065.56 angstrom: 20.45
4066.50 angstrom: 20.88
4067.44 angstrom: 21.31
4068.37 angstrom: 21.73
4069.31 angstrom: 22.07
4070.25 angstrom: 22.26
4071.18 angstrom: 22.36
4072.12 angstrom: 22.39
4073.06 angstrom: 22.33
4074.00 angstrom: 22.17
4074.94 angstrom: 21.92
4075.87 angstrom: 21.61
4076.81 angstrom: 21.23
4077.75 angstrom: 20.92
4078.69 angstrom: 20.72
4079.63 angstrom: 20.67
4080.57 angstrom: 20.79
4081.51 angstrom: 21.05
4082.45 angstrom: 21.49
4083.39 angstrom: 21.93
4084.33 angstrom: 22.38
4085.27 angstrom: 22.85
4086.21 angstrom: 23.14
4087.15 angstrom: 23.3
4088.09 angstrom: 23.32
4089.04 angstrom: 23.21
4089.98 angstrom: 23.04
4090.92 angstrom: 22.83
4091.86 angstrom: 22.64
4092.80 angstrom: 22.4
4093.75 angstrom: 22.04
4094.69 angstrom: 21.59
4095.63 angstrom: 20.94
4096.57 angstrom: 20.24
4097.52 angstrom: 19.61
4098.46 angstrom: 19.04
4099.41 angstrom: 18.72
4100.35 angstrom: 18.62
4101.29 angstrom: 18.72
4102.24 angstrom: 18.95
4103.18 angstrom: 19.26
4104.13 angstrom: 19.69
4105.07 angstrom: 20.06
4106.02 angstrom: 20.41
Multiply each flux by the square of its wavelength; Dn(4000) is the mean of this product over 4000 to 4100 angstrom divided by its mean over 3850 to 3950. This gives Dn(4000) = 1.87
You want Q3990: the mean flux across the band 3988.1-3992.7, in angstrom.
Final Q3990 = 19.6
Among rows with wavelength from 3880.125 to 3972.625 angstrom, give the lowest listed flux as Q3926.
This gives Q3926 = 7.193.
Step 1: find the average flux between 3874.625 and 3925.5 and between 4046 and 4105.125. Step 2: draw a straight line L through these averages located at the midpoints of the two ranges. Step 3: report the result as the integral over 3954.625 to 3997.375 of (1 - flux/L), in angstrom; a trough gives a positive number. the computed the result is 4.8 angstrom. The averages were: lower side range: 13.7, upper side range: 21.4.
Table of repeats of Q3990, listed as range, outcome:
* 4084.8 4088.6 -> 23.1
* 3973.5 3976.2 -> 13.1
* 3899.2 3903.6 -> 14.5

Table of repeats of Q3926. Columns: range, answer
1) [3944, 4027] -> 7.687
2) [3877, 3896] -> 10.67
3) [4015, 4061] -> 19.72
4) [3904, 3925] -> 12.84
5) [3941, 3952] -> 11.72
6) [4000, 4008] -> 20.63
